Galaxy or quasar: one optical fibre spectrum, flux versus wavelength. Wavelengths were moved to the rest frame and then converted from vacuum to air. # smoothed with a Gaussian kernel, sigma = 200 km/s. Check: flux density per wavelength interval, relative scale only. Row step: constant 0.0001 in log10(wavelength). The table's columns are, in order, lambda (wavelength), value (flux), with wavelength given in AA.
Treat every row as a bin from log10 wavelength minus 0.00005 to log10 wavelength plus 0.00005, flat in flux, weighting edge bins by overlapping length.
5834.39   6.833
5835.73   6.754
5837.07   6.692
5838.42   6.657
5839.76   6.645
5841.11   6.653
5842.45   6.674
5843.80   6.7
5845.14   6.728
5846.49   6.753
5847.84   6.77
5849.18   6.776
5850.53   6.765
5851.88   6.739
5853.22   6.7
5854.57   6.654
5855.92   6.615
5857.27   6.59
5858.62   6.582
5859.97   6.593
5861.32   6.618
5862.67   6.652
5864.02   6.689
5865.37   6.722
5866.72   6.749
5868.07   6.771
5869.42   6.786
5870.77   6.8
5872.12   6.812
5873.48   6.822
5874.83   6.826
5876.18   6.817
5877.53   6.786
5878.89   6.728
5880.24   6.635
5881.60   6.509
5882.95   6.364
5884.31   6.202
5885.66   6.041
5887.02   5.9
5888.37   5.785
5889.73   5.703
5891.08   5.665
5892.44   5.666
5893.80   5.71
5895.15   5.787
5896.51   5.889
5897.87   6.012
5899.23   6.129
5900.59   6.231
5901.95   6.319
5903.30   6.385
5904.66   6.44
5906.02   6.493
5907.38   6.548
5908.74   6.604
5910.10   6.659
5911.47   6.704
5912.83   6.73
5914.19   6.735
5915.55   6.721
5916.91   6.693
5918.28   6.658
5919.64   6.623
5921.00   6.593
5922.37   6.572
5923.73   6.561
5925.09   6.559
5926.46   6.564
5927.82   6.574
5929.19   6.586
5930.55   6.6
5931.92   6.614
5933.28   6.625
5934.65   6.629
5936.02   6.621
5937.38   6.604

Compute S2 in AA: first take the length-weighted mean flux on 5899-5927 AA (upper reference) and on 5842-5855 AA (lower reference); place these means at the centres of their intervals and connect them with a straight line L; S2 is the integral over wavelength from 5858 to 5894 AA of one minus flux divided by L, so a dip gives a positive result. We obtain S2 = 1.1 AA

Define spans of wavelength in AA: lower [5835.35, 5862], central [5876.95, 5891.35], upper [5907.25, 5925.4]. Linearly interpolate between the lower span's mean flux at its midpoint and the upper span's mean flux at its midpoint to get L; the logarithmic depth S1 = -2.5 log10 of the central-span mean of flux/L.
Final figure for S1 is 0.07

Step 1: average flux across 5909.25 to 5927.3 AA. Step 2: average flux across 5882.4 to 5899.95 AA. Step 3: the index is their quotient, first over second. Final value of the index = 1.12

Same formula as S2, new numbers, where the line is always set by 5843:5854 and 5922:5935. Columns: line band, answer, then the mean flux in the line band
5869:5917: 2.0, 6.37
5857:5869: 0.1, 6.67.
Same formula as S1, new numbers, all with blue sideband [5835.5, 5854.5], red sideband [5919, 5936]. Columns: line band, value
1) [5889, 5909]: 0.09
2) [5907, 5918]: -0.01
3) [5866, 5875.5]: -0.02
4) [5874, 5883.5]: 0.00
